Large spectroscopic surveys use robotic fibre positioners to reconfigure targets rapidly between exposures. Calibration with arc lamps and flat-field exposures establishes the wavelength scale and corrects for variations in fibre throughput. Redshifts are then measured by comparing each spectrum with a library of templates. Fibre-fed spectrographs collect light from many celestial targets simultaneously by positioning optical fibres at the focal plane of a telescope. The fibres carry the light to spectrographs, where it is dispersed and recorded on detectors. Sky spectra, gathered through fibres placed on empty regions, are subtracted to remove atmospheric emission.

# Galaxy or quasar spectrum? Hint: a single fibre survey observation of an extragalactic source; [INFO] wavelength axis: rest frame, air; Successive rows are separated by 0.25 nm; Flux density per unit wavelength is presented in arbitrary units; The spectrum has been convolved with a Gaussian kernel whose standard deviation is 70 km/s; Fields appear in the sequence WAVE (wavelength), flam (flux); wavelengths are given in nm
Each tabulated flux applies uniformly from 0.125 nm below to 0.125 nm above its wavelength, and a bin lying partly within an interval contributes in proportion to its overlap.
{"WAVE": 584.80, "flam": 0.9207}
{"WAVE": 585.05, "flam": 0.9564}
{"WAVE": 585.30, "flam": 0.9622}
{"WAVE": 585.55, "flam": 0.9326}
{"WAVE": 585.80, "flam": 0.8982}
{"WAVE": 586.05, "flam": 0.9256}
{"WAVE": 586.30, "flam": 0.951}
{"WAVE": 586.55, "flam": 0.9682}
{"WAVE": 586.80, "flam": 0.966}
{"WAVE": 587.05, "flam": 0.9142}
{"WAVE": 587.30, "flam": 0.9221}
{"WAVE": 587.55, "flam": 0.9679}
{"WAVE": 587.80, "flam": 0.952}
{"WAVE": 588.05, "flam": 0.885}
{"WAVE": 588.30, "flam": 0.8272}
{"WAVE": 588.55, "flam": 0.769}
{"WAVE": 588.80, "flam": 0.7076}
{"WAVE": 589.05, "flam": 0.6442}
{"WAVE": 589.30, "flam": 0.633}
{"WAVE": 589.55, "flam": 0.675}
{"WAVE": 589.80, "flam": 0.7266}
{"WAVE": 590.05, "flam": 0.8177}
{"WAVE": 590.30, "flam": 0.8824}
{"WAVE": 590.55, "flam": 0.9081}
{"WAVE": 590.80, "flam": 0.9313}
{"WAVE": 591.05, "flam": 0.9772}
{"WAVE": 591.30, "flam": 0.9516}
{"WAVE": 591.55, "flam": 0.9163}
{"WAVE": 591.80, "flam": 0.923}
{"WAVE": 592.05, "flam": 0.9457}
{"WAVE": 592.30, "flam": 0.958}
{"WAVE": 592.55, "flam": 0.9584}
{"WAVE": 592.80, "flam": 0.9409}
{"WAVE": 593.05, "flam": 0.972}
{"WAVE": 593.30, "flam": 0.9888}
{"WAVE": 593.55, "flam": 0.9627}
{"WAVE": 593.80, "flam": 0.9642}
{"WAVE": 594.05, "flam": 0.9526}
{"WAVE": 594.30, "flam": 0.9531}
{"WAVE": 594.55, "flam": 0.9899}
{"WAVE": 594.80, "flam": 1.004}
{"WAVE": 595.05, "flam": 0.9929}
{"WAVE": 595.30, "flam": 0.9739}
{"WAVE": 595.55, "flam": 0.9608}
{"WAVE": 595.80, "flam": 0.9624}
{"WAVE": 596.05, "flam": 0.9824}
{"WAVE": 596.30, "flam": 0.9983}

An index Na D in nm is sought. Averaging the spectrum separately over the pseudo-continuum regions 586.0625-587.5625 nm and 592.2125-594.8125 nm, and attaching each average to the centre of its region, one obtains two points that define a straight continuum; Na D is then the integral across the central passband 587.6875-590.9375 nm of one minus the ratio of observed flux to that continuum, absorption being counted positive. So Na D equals 0.53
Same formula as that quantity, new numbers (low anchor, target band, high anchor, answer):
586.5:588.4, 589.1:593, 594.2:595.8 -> 0.32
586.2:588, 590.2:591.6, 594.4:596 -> 0.05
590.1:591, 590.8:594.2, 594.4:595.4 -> -0.04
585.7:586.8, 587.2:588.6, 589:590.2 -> -0.11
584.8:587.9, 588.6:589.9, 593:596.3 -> 0.37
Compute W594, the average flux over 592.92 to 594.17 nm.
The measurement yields 0.968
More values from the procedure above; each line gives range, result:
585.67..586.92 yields 0.942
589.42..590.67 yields 0.801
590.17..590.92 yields 0.907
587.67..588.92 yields 0.829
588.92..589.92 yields 0.67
